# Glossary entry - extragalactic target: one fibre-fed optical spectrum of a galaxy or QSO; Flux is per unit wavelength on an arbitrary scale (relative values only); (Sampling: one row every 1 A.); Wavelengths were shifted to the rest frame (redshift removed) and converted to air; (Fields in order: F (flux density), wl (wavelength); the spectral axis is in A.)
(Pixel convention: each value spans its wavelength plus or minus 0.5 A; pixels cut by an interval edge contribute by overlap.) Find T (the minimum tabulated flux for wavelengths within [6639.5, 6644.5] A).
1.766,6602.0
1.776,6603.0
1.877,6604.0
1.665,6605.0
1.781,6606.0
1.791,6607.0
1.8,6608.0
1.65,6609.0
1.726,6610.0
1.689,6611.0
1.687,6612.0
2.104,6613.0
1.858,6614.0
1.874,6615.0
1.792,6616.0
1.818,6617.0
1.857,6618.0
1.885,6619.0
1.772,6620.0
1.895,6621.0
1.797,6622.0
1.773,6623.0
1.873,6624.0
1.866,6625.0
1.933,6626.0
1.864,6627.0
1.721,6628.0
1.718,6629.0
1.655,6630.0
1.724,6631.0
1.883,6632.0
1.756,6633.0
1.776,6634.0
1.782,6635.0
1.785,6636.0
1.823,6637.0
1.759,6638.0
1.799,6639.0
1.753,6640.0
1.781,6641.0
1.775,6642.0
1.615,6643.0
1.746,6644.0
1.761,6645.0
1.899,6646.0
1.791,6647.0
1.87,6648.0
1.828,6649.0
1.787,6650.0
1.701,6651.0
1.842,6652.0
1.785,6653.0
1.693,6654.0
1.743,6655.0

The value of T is 1.615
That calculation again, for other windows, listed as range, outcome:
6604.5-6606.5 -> 1.665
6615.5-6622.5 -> 1.772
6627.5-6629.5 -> 1.718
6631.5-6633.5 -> 1.756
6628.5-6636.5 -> 1.655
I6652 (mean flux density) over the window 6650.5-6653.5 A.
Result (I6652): 1.78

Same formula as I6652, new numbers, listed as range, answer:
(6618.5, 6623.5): 1.82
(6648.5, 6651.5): 1.77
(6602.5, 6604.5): 1.83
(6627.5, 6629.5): 1.72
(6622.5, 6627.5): 1.86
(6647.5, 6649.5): 1.85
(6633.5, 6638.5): 1.78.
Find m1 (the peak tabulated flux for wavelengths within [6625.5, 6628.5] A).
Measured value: 1.933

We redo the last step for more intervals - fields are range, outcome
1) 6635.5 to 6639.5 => 1.823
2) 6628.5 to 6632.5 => 1.883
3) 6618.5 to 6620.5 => 1.885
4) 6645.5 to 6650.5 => 1.899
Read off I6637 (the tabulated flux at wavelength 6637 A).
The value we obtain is 1.823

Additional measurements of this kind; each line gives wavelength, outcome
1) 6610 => 1.726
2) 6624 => 1.873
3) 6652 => 1.842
